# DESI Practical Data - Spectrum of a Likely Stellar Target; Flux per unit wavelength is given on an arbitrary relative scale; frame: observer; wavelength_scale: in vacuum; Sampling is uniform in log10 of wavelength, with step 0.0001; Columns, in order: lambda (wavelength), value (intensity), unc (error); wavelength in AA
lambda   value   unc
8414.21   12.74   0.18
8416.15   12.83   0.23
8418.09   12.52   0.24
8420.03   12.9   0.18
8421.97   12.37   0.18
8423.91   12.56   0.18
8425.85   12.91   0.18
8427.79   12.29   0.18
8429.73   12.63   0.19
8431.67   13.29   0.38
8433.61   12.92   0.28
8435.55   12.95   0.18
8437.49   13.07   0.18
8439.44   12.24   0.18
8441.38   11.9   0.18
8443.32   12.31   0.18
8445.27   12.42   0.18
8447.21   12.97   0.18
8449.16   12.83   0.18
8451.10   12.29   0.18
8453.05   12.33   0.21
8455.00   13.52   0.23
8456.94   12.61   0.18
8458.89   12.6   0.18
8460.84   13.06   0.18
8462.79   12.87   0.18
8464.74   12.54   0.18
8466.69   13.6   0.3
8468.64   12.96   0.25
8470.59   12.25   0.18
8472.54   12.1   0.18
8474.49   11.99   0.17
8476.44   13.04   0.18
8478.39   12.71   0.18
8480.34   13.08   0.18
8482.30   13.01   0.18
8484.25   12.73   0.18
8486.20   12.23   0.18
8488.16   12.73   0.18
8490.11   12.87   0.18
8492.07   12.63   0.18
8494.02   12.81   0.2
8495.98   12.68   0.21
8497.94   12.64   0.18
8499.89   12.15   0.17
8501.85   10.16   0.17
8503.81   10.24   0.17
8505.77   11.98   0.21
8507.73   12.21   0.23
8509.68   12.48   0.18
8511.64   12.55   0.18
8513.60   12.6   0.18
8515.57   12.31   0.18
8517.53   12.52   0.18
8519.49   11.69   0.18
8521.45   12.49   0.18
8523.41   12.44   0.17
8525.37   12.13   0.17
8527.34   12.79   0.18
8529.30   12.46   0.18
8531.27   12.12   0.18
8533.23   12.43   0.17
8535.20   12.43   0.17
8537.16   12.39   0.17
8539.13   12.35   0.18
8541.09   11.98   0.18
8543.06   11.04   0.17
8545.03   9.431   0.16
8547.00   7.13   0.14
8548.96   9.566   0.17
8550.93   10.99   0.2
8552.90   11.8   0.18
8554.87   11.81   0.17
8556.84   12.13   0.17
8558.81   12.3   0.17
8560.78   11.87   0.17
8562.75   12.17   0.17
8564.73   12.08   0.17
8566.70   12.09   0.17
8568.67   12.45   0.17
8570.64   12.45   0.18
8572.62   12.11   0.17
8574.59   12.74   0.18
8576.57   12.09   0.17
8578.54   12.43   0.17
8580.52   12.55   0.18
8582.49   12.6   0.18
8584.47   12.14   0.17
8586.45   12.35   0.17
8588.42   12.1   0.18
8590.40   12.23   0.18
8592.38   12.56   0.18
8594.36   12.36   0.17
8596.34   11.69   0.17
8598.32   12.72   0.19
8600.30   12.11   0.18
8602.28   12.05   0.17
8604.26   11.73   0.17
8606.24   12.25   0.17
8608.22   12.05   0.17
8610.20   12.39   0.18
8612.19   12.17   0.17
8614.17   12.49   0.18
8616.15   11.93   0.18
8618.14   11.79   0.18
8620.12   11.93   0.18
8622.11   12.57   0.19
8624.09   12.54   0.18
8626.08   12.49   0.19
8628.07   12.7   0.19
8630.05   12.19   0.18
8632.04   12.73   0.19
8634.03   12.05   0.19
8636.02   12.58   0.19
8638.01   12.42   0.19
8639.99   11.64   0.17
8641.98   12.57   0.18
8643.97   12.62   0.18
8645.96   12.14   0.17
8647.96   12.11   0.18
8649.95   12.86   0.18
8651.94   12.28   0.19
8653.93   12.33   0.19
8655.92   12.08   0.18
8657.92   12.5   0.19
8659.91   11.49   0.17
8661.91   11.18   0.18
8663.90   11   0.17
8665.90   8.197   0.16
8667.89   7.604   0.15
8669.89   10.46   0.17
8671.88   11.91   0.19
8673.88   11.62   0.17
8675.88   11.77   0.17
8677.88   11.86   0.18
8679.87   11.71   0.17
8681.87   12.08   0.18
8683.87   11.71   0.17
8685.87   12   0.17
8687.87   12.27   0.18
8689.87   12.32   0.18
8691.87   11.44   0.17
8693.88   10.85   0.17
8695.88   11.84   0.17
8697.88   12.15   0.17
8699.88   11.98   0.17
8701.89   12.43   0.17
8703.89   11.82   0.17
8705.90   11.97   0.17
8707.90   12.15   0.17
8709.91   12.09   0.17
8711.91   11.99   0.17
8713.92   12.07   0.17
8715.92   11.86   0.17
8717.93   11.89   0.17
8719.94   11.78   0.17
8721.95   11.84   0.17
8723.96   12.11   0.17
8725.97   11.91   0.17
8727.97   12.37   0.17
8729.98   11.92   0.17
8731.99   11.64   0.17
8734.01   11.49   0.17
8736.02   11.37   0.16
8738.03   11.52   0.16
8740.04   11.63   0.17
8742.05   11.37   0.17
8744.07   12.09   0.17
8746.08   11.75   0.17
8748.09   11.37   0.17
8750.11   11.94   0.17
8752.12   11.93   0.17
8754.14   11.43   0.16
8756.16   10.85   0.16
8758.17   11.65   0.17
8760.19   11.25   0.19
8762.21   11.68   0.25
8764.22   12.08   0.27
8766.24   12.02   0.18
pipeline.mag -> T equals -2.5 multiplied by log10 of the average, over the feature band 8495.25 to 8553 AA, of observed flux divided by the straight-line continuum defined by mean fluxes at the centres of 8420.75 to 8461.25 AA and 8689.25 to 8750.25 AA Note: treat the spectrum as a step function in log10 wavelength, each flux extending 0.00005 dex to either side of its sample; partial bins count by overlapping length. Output 0.06 mag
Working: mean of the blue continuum 12.7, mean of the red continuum 11.8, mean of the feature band 11.7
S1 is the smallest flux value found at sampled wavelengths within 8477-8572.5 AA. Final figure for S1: 7.13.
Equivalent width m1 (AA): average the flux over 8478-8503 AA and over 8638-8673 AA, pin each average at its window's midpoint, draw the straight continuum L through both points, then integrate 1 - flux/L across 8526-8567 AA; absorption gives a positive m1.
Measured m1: 1.88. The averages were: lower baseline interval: 12.5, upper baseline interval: 11.5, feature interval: 11.6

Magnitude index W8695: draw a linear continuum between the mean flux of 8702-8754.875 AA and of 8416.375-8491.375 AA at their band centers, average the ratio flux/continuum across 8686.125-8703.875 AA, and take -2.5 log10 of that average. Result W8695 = 0.00 mag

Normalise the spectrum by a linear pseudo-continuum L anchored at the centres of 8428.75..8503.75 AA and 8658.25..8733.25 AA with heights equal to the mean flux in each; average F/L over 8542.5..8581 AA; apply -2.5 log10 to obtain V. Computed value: 0.06 mag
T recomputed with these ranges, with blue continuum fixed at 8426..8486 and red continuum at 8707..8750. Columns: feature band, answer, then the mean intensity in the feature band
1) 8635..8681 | 0.04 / 11.6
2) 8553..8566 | 0.03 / 12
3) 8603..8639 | -0.01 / 12.3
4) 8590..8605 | 0.01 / 12.2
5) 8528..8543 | 0.02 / 12.2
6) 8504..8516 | 0.03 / 12.2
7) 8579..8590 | -0.01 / 12.3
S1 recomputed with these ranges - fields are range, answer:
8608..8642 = 11.64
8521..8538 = 12.12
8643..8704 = 7.604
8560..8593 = 11.87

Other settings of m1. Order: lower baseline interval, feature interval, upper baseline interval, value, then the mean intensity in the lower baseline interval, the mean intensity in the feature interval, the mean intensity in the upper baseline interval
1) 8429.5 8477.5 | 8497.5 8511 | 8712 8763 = 0.91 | 12.7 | 11.7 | 11.7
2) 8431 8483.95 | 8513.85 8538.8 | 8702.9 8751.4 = 0.27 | 12.7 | 12.4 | 11.8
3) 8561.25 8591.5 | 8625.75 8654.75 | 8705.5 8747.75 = -0.66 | 12.3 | 12.4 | 11.8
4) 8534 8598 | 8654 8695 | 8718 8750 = 1.58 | 11.8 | 11.3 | 11.8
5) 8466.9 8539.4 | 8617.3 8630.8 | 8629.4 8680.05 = -0.57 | 12.4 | 12.3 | 11.7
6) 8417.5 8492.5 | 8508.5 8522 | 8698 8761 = 0.13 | 12.7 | 12.4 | 11.8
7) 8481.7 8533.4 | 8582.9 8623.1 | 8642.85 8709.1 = -0.85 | 12.3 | 12.2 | 11.7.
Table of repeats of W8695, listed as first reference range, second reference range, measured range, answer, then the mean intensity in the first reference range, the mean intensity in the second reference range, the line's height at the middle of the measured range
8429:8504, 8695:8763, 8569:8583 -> -0.014 mag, 12.6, 11.8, 12.3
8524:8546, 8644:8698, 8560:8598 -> -0.040 mag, 12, 11.6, 11.8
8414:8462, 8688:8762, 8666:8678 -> 0.130 mag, 12.7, 11.8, 11.9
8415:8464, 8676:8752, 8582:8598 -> -0.002 mag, 12.7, 11.9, 12.2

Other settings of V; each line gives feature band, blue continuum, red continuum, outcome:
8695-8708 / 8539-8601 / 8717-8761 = -0.030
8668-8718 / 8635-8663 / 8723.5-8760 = 0.016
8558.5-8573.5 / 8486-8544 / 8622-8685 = -0.011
